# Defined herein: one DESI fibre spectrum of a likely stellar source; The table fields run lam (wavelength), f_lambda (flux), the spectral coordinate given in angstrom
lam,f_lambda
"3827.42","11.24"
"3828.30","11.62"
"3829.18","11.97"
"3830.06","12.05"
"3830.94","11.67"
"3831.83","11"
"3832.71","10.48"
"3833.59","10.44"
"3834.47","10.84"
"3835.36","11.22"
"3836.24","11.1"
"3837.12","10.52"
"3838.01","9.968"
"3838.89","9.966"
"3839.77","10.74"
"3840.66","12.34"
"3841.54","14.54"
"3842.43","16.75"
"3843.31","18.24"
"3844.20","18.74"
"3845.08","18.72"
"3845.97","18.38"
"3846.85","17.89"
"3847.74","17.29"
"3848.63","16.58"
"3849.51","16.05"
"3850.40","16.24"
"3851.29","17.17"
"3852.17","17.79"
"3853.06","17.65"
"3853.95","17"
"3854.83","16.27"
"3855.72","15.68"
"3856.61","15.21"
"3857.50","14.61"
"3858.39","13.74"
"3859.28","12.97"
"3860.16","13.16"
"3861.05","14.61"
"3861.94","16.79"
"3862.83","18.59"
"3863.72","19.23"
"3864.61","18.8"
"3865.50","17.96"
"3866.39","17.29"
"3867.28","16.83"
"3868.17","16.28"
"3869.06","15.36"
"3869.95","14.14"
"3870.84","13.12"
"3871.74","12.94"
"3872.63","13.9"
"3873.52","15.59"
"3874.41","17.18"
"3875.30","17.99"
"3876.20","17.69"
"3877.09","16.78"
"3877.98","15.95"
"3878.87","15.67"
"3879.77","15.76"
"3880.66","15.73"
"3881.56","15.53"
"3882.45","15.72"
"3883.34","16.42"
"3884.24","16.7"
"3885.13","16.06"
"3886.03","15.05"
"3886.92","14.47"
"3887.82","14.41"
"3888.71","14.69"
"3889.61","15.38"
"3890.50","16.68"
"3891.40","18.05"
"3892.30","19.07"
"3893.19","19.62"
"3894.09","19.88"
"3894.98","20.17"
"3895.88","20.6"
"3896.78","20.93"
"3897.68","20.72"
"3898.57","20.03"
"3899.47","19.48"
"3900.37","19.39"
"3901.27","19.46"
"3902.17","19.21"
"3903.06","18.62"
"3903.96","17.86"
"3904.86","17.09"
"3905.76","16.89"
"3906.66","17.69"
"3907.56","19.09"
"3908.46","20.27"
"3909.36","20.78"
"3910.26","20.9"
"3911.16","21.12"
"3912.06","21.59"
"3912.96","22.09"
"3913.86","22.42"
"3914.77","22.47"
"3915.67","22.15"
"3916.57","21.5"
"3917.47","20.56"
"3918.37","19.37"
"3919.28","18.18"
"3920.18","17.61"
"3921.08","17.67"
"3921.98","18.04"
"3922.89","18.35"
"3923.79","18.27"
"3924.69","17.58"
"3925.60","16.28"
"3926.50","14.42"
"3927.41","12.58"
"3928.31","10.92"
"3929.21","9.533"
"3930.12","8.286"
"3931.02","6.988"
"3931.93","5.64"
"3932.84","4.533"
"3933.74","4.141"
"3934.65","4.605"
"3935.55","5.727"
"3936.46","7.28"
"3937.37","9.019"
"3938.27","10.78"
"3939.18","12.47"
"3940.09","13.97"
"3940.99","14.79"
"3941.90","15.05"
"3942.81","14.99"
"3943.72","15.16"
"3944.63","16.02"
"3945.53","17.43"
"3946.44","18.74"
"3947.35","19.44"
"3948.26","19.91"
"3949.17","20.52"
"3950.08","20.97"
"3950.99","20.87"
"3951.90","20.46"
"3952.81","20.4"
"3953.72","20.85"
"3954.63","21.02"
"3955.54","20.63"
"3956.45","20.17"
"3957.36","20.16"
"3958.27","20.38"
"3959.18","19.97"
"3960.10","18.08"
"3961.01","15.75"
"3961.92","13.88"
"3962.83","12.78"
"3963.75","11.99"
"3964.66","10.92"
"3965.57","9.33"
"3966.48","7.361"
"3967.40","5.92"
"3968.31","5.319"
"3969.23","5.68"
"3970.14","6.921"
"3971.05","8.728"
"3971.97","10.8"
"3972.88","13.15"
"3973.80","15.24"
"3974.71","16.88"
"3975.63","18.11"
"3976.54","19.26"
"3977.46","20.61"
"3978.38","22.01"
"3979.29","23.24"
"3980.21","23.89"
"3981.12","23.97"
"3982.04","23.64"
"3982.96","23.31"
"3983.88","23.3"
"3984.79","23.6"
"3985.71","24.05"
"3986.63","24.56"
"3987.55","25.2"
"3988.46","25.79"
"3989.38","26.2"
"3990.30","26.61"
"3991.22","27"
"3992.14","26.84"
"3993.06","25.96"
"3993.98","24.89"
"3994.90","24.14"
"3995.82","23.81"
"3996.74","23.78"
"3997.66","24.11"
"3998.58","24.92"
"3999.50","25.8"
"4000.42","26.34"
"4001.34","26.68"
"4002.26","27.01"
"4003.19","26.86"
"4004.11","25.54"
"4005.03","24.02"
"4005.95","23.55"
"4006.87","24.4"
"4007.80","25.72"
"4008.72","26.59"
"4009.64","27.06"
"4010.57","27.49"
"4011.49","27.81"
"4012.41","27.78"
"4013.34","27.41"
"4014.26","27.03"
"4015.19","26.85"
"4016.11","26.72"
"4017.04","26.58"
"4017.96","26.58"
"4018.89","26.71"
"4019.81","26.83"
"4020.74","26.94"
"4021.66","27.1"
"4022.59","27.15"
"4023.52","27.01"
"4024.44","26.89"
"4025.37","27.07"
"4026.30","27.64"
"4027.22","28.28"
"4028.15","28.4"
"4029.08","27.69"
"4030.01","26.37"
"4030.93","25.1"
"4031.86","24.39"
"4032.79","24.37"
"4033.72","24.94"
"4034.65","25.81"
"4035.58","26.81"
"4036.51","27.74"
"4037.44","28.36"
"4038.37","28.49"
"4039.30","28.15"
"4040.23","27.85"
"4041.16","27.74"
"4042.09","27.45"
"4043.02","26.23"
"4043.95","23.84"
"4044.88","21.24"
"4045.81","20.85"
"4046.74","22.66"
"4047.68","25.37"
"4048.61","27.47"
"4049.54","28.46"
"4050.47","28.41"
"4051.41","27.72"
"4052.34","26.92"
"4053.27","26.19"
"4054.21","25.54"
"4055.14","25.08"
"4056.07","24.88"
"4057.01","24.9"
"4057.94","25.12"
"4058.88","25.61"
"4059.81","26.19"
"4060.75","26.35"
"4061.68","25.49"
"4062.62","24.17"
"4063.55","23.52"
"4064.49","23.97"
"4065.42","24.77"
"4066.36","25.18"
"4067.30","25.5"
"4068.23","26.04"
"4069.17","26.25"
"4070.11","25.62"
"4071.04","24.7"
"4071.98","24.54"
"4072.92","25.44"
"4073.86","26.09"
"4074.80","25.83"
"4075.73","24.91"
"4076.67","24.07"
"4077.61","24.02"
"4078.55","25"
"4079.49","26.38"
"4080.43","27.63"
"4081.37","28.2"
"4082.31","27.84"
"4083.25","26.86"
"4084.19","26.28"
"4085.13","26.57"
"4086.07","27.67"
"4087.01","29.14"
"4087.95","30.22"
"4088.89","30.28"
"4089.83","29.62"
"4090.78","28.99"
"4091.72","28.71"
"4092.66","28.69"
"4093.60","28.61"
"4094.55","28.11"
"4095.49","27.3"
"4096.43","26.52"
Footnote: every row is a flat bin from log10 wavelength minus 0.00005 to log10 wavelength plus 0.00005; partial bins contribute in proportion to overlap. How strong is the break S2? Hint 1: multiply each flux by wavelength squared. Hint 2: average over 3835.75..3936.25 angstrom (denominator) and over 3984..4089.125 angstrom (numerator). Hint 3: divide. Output 1.7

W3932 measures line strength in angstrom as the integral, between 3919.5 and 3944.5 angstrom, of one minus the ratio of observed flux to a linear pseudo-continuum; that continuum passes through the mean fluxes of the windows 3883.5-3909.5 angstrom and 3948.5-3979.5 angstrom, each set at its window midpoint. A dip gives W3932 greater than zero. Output 7.1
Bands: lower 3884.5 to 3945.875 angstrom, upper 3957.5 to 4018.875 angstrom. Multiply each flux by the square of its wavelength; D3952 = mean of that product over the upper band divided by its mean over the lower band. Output 1.37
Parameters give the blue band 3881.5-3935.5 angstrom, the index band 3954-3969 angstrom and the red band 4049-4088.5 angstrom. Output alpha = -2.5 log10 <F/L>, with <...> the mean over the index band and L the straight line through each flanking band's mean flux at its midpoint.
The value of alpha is 0.33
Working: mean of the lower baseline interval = 16.8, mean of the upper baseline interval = 26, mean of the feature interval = 14.5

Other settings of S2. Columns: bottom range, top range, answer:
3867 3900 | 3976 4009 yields 1.55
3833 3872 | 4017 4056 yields 1.91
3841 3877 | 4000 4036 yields 1.76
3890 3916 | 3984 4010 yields 1.34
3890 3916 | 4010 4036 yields 1.44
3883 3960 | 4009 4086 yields 1.65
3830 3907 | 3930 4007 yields 1.19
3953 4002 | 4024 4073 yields 1.37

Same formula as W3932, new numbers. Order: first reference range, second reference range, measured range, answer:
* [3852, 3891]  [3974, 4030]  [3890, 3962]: 9.4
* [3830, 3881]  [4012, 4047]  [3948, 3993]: 8.2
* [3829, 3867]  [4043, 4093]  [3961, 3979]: 7.3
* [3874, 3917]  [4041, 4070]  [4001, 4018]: -2.2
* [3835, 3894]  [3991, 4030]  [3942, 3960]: 2.3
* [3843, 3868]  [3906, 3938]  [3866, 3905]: -2.3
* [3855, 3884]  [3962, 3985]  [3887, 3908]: -3.6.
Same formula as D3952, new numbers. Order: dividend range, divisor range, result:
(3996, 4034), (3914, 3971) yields 1.86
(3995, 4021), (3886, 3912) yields 1.48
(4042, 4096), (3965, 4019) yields 1.23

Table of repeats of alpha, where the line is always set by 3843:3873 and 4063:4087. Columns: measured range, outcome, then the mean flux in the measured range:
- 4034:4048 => -0.07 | 25.9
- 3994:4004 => -0.13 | 25.3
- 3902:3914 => -0.06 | 19.6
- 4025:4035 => -0.11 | 26.4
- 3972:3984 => 0.08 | 20.1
